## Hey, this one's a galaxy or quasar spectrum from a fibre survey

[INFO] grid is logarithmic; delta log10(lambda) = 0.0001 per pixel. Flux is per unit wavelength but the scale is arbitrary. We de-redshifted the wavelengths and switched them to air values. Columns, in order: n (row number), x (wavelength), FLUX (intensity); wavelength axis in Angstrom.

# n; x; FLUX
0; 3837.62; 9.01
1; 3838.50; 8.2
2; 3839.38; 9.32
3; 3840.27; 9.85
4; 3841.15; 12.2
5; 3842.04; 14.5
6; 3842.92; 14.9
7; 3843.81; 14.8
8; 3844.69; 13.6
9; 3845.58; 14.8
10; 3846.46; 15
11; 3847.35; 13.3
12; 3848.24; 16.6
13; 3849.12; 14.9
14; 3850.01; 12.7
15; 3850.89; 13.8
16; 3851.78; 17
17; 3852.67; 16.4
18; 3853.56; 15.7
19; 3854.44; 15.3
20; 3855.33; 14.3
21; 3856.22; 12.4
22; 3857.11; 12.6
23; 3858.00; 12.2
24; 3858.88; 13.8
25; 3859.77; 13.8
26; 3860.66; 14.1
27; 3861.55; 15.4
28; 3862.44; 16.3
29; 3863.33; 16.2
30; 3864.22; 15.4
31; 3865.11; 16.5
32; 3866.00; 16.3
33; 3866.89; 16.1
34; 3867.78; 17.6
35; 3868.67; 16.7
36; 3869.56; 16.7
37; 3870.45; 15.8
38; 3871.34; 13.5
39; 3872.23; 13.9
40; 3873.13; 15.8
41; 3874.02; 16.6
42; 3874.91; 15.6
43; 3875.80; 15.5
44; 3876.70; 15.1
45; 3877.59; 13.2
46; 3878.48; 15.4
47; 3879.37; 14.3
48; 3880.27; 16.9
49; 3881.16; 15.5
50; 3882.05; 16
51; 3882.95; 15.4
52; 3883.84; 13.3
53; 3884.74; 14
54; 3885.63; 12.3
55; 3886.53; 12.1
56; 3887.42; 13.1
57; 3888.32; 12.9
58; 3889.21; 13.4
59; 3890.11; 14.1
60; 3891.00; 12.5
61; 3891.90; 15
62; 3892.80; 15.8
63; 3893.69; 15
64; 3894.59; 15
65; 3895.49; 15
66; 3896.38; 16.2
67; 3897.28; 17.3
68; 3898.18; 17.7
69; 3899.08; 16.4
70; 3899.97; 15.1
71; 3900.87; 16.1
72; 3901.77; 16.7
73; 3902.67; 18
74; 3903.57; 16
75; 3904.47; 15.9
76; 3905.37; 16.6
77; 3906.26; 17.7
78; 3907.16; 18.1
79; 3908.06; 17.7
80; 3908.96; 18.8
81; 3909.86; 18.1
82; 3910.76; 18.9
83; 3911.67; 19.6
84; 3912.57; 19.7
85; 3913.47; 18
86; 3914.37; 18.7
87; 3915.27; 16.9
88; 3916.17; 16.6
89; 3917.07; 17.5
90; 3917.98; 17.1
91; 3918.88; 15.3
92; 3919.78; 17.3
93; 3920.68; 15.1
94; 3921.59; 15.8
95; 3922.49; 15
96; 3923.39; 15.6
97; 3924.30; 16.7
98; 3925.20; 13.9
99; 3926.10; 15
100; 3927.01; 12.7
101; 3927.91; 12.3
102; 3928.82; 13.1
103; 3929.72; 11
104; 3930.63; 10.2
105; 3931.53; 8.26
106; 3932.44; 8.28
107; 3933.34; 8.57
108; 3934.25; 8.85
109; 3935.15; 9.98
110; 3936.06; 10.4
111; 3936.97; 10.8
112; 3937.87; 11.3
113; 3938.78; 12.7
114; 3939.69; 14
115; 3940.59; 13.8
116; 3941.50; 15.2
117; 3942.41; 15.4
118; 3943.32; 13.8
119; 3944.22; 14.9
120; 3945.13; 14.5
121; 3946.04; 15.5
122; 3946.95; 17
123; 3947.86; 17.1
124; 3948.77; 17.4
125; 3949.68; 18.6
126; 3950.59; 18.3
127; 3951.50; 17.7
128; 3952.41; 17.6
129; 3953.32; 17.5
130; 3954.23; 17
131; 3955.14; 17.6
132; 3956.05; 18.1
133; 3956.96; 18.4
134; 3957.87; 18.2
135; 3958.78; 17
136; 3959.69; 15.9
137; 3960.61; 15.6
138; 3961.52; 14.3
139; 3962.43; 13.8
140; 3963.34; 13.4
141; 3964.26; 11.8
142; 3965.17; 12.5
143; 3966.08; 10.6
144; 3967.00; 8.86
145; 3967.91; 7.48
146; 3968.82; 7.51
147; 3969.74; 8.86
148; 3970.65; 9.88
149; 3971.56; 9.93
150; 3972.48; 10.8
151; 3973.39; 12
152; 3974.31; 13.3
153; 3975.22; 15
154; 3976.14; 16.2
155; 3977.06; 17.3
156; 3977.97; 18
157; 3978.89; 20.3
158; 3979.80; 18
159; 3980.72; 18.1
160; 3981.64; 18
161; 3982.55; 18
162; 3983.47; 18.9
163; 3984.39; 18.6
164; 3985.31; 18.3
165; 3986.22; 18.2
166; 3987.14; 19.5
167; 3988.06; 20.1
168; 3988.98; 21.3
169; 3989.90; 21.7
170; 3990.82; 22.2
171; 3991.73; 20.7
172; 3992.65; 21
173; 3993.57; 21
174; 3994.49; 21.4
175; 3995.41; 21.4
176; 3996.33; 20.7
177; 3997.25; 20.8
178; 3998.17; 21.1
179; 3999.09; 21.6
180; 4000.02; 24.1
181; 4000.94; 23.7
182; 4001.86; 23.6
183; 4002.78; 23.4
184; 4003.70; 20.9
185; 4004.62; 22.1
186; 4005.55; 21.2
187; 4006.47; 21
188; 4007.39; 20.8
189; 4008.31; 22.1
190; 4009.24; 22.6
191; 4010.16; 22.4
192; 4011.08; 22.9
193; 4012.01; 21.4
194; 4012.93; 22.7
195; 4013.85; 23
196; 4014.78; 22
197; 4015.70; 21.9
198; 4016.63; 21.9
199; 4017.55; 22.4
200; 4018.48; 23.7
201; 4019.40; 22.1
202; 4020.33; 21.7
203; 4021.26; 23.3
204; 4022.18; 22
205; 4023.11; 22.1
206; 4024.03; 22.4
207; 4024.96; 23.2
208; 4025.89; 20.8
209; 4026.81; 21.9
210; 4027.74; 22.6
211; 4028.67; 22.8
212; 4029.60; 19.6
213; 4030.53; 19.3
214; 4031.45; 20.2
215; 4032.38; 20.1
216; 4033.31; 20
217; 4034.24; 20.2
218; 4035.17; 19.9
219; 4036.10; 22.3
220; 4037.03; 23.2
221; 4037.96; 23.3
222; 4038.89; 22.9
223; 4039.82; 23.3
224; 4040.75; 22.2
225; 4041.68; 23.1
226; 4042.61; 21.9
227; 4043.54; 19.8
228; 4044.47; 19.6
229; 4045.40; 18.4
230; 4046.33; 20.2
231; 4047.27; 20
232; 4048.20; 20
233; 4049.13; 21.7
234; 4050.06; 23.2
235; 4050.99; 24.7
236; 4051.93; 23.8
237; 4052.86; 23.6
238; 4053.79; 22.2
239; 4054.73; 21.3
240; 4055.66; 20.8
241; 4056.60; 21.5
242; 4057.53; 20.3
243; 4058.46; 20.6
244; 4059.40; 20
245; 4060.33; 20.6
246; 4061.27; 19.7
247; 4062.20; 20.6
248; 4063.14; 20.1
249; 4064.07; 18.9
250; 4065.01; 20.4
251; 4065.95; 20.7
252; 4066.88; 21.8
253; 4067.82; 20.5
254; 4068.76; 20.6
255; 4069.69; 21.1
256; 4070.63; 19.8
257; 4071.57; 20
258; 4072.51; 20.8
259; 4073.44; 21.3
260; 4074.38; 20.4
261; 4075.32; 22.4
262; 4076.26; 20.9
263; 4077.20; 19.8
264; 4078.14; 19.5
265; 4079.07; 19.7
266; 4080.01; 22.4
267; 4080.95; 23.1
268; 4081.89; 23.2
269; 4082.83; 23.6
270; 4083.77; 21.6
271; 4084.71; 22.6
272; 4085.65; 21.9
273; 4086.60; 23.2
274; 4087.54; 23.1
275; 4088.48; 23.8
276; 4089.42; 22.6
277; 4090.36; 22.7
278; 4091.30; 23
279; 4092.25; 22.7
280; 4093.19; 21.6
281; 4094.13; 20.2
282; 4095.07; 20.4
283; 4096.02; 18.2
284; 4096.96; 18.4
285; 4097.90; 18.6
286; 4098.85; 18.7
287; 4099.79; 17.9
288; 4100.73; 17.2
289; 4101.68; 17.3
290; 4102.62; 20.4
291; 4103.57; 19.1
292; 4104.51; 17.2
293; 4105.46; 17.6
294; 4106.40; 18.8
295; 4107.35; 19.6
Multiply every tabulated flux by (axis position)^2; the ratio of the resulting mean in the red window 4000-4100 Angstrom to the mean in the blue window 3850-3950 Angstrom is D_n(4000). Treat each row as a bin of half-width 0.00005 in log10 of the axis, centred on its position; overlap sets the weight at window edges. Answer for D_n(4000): 1.5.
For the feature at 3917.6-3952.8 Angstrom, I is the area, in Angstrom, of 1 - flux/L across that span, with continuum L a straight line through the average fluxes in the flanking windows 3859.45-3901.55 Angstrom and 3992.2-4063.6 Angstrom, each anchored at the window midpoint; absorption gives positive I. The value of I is 7.2 Angstrom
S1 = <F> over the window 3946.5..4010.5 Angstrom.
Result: 17.7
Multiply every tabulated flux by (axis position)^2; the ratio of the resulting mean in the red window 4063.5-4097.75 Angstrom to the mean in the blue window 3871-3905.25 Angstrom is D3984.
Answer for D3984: 1.56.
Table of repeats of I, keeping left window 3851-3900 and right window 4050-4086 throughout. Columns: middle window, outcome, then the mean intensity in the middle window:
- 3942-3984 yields 6.3 Angstrom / 15.1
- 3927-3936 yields 3.5 Angstrom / 10.2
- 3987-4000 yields -1.6 Angstrom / 21.2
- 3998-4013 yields -2.3 Angstrom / 22.2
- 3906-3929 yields -0.4 Angstrom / 16.6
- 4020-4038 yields -1.4 Angstrom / 21.5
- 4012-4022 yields -1.4 Angstrom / 22.4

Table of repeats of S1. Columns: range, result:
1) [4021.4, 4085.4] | 21.3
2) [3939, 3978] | 14.5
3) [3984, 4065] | 21.5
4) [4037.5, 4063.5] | 21.4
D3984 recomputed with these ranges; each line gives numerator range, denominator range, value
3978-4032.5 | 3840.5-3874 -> 1.54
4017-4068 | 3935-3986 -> 1.50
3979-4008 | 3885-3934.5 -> 1.42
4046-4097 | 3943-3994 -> 1.39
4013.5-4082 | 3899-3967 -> 1.49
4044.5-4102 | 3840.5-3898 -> 1.57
